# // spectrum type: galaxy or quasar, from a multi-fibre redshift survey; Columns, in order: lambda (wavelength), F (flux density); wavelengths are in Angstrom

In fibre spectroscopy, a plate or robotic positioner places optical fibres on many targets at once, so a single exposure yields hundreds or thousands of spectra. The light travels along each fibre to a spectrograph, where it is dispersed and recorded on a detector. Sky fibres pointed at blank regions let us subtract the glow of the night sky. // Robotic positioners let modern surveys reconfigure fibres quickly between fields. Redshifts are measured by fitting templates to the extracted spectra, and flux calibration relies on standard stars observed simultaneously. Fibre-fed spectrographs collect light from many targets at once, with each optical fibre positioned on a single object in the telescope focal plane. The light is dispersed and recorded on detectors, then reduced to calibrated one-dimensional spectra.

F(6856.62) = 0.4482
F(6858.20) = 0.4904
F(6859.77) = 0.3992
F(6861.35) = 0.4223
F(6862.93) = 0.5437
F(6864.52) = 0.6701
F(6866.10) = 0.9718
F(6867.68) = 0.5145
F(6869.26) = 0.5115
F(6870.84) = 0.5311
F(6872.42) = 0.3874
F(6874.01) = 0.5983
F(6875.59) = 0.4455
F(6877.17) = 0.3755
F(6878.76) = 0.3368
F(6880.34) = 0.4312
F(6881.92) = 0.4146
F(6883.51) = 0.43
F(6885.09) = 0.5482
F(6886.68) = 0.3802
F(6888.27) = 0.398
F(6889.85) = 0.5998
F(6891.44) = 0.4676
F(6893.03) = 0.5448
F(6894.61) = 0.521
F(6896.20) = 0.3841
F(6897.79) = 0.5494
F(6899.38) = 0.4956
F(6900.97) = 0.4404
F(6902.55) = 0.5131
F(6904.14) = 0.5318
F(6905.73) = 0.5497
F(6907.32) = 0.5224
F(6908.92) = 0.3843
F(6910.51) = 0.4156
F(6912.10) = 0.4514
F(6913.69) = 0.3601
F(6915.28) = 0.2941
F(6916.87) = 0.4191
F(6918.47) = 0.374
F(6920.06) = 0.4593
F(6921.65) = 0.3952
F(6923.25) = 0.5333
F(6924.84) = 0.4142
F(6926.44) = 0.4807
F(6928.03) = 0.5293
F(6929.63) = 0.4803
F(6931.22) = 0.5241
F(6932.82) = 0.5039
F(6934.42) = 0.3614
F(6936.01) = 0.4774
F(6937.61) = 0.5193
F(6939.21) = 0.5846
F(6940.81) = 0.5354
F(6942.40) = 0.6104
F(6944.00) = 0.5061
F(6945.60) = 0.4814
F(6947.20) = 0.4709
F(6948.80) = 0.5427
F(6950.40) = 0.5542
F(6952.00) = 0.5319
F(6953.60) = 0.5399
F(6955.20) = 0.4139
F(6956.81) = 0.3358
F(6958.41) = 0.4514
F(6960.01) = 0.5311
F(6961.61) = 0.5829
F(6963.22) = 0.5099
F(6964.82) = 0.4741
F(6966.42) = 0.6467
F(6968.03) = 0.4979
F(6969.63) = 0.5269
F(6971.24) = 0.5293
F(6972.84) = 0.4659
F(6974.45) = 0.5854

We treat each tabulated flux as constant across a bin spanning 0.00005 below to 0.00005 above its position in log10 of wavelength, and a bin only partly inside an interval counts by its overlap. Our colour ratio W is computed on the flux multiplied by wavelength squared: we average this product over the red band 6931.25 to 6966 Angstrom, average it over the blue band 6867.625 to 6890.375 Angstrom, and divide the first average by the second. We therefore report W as 1.12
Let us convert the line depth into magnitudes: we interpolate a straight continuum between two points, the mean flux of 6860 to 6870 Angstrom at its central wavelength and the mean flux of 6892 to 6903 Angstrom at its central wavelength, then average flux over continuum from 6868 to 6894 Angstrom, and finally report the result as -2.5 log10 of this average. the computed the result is 0.17 mag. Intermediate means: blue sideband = 0.594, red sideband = 0.492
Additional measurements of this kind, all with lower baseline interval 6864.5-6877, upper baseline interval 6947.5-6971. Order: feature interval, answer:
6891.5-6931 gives 0.169 mag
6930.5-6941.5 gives 0.050 mag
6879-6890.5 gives 0.227 mag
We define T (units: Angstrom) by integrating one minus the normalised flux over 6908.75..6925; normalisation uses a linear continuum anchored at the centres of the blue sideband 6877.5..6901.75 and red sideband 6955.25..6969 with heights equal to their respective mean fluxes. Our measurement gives 2.2 Angstrom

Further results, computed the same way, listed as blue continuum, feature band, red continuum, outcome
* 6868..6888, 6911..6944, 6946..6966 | 1.00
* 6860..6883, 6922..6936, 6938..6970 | 1.03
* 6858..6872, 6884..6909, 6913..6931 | -0.09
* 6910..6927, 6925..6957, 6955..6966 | -3.55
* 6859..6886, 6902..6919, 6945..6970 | 2.21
